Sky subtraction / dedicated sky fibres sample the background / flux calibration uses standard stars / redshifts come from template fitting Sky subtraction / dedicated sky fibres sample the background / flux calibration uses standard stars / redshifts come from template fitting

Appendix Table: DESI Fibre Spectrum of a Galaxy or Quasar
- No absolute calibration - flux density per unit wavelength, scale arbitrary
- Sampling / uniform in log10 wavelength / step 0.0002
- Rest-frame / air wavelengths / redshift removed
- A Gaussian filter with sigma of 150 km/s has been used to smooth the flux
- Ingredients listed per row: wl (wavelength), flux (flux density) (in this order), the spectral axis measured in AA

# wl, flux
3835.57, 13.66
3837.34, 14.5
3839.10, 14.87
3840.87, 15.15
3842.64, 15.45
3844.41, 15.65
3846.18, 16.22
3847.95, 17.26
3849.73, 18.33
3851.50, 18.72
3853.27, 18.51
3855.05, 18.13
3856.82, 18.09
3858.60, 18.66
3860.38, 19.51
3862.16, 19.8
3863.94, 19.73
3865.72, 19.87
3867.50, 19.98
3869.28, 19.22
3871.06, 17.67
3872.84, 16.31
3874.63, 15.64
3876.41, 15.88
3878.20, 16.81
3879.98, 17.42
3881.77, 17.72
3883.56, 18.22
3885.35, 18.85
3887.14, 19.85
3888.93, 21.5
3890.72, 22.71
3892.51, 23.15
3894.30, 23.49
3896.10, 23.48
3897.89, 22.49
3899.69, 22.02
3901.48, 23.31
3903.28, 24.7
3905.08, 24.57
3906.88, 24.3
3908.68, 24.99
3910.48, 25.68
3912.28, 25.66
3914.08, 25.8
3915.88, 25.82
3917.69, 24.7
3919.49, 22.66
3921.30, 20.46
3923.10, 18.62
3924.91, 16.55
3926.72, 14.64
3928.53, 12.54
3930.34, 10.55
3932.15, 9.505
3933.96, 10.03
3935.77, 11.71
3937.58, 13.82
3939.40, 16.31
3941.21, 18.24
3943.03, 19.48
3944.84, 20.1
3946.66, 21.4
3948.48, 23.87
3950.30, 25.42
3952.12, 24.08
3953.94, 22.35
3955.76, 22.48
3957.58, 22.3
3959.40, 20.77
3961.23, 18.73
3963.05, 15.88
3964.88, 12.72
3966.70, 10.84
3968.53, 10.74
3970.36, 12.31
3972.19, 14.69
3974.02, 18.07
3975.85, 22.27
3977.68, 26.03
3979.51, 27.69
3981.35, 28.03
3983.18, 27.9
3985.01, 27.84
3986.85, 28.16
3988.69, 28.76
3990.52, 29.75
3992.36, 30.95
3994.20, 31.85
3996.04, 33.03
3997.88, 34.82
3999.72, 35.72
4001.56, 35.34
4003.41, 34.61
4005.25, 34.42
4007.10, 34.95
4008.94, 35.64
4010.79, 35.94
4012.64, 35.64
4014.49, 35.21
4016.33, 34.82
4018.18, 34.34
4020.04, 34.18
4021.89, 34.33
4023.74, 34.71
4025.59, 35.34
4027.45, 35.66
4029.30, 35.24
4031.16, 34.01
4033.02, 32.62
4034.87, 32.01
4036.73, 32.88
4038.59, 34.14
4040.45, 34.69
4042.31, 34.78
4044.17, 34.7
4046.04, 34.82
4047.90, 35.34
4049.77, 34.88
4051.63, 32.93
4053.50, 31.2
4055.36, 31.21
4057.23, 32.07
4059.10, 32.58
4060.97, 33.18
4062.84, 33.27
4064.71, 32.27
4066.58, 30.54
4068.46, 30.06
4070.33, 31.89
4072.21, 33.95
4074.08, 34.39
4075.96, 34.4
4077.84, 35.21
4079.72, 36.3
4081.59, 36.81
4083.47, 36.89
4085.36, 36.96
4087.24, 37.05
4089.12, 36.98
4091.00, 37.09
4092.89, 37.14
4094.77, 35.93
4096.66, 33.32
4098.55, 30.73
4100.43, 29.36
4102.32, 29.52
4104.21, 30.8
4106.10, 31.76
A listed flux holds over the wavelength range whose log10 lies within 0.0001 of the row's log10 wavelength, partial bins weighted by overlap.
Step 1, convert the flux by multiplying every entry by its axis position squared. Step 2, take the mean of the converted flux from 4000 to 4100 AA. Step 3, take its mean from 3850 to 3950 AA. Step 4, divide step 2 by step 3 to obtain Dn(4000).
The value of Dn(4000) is 1.9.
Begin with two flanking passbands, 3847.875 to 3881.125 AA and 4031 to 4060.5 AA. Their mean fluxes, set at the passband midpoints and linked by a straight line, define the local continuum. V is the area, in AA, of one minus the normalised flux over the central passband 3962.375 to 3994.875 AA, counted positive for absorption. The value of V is 6.4 AA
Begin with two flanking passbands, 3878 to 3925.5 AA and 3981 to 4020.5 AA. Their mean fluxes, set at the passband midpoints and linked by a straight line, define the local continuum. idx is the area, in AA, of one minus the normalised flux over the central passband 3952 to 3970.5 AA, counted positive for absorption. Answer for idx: 7.1 AA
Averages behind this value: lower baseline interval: 22.2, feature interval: 17.5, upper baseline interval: 32.9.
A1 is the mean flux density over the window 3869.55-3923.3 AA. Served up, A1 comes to 21.5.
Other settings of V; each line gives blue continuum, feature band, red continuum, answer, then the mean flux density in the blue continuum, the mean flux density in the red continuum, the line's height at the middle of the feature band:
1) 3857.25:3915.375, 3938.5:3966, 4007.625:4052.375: 7.0 AA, 20.9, 34.5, 27.2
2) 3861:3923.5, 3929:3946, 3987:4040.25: 7.6 AA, 21.3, 33.9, 26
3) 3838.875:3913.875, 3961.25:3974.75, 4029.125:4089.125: 6.5 AA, 19.9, 33.9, 26.9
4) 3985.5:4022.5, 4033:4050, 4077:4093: 0.4 AA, 33.5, 36.7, 35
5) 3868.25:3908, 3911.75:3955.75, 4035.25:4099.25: 9.1 AA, 20.5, 34.1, 23.9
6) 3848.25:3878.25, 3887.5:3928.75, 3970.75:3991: -3.4 AA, 18.3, 25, 20.8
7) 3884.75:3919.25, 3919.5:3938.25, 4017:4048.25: 8.3 AA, 23.6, 34.3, 25.8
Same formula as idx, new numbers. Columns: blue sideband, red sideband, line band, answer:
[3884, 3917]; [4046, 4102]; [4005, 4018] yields -2.2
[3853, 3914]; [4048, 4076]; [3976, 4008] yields -3.4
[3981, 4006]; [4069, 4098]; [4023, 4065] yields 0.1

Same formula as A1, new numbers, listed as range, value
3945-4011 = 25.4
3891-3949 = 20.1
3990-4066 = 33.9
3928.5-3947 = 14.8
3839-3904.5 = 19.1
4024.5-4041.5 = 34.1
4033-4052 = 34.1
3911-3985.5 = 19.3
